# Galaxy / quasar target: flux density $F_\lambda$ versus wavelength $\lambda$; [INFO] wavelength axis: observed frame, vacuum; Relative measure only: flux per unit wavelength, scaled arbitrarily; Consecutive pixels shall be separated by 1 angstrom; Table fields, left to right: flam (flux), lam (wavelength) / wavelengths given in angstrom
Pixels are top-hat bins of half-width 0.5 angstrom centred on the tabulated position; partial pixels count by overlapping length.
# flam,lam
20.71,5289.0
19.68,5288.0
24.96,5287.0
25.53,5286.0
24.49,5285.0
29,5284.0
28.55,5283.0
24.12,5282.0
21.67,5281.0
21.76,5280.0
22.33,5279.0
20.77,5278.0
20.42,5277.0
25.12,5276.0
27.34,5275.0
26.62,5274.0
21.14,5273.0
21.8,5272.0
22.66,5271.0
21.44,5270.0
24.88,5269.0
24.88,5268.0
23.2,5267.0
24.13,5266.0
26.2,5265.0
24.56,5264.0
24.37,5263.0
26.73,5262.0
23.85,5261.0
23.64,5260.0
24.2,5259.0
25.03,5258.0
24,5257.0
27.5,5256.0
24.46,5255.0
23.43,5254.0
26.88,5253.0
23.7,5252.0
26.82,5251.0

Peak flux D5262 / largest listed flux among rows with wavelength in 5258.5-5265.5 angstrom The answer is 26.73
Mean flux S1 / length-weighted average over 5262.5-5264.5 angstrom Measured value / 24.5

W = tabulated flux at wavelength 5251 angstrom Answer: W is 26.82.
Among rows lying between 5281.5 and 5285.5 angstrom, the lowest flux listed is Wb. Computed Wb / 24.12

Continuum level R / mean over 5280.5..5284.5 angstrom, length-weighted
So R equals 25.8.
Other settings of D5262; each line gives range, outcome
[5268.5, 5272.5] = 24.88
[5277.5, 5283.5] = 28.55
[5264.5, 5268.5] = 26.2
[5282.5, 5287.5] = 29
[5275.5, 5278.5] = 25.12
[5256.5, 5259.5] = 25.03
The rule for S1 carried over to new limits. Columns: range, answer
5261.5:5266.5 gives 25.2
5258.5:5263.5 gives 24.6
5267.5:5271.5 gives 23.5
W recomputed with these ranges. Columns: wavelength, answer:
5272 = 21.8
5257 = 24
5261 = 23.85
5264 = 24.56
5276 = 25.12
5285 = 24.49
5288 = 19.68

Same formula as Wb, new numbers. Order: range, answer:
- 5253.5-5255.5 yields 23.43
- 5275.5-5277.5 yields 20.42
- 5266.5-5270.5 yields 21.44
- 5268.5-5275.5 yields 21.14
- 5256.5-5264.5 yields 23.64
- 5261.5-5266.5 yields 24.13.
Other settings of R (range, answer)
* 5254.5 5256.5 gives 26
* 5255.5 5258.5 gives 25.5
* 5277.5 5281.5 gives 21.6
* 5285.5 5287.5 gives 25.2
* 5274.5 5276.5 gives 26.2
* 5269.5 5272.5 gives 22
